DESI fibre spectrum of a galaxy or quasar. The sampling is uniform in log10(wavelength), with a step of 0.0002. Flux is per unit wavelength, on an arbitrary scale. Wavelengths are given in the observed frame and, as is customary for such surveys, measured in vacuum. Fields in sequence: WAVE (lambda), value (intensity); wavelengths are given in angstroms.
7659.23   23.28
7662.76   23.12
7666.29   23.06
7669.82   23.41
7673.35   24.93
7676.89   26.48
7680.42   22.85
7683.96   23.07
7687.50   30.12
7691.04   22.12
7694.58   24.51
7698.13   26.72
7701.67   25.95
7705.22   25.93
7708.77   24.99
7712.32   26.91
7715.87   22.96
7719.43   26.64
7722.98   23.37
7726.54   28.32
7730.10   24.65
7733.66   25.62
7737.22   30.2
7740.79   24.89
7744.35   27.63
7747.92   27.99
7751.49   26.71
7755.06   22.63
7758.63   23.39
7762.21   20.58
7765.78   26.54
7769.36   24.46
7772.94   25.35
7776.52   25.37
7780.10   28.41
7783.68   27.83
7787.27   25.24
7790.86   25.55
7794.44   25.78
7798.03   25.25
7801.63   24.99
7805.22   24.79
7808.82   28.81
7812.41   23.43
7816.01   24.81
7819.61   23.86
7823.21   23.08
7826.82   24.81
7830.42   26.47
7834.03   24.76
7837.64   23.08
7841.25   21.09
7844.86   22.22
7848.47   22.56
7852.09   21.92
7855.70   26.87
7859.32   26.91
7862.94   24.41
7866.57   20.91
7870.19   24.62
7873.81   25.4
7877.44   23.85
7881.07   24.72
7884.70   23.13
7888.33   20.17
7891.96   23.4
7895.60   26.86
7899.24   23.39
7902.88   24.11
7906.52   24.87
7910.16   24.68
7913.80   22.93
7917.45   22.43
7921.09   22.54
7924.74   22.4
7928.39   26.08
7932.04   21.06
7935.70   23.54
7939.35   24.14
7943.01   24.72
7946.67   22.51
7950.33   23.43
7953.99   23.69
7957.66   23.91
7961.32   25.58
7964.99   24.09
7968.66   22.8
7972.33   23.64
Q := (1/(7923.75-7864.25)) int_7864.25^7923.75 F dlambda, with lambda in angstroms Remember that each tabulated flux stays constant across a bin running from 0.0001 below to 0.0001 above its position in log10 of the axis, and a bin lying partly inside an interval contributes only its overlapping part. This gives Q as 23.6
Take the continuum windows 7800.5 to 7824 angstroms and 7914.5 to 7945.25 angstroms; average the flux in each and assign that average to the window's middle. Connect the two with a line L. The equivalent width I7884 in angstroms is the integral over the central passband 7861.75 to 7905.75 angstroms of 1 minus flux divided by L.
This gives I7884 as 0.3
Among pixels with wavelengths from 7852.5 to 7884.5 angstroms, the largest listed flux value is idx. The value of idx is 26.91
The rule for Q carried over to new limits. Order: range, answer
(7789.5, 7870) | 24.4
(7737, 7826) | 25.4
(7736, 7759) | 26.3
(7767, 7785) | 26.3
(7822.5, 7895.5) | 23.8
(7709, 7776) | 25.5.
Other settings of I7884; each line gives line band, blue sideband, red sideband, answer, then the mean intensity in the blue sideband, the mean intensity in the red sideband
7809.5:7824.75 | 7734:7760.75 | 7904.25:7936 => 0.51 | 26.1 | 23.4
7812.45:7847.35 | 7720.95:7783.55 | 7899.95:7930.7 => 1.42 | 25.7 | 23.7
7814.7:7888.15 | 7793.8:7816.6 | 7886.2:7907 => 2.00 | 25.4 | 23.7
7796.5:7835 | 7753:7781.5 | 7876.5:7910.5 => -1.12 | 24.6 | 23.9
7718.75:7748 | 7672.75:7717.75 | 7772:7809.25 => -1.11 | 25.2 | 26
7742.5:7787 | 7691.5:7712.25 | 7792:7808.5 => -0.06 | 25.5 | 25.5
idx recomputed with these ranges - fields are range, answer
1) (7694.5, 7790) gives 30.2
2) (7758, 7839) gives 28.81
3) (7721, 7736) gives 28.32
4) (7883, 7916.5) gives 26.86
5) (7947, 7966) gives 25.58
